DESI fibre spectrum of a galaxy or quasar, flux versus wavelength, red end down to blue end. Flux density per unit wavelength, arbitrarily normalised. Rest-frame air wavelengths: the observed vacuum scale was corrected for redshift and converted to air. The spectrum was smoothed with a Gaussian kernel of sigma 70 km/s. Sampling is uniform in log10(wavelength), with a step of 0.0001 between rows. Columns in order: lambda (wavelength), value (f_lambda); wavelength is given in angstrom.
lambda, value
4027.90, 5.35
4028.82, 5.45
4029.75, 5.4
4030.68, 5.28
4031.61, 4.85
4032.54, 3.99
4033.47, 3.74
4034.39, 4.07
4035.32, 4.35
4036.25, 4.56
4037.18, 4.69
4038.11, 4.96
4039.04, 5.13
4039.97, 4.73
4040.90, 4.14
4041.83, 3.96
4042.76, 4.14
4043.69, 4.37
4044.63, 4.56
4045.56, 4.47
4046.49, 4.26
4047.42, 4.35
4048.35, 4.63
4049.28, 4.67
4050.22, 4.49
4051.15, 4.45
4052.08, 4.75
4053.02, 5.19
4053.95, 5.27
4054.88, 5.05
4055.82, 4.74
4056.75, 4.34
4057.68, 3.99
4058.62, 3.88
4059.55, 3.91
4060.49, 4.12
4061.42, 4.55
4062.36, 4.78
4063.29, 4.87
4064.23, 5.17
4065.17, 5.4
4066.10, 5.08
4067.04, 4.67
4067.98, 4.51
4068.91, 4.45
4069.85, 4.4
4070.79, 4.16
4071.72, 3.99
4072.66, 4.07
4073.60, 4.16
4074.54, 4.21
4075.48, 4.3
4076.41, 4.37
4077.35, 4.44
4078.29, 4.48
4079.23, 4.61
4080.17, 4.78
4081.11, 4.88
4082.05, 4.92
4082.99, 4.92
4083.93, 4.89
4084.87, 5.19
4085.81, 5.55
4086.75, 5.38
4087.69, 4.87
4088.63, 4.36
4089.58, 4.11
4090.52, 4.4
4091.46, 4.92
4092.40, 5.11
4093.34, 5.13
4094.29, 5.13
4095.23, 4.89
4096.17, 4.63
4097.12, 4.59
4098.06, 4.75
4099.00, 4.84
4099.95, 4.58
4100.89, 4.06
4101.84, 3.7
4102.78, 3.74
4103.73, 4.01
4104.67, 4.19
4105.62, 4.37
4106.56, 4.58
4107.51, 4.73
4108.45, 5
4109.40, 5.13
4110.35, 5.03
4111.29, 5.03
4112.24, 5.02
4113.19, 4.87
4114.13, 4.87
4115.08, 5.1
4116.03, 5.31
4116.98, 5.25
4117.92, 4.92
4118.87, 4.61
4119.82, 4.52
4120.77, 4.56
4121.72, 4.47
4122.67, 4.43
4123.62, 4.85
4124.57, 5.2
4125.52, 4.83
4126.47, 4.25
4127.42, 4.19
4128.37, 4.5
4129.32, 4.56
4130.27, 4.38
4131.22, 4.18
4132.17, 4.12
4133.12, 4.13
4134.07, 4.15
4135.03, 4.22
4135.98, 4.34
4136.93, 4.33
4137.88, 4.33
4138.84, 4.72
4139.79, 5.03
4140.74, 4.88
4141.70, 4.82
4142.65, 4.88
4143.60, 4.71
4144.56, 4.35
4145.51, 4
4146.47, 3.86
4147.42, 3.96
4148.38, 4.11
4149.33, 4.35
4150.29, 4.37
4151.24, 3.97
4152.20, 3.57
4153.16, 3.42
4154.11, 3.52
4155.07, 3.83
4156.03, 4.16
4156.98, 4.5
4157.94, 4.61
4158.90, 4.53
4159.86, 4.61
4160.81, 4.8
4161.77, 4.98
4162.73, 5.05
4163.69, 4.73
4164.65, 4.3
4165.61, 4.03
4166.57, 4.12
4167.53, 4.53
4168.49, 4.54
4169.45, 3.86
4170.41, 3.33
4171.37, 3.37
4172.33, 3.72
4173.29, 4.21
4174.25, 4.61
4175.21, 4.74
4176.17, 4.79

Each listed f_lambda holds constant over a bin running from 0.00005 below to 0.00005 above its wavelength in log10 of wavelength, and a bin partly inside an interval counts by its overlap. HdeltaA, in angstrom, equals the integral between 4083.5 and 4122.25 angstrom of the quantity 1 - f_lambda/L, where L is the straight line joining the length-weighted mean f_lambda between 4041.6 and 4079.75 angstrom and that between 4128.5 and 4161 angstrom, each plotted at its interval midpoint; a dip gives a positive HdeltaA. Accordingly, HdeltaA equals -3.0 angstrom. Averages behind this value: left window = 4.5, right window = 4.3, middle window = 4.74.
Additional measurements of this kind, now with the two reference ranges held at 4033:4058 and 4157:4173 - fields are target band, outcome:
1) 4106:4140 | -2.0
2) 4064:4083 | -0.3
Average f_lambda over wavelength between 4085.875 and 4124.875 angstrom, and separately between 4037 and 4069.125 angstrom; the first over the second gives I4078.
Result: 1.0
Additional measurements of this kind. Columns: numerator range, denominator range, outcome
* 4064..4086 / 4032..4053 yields 1.04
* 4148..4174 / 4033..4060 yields 0.94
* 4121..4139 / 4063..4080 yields 0.98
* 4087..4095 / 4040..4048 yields 1.11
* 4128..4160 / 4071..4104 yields 0.93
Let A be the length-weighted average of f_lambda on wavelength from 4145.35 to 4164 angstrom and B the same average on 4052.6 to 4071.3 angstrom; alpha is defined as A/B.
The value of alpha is 0.92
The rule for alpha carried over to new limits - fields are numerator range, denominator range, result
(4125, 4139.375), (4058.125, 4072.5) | 0.96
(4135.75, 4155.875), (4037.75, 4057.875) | 0.93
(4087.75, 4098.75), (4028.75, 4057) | 1.03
